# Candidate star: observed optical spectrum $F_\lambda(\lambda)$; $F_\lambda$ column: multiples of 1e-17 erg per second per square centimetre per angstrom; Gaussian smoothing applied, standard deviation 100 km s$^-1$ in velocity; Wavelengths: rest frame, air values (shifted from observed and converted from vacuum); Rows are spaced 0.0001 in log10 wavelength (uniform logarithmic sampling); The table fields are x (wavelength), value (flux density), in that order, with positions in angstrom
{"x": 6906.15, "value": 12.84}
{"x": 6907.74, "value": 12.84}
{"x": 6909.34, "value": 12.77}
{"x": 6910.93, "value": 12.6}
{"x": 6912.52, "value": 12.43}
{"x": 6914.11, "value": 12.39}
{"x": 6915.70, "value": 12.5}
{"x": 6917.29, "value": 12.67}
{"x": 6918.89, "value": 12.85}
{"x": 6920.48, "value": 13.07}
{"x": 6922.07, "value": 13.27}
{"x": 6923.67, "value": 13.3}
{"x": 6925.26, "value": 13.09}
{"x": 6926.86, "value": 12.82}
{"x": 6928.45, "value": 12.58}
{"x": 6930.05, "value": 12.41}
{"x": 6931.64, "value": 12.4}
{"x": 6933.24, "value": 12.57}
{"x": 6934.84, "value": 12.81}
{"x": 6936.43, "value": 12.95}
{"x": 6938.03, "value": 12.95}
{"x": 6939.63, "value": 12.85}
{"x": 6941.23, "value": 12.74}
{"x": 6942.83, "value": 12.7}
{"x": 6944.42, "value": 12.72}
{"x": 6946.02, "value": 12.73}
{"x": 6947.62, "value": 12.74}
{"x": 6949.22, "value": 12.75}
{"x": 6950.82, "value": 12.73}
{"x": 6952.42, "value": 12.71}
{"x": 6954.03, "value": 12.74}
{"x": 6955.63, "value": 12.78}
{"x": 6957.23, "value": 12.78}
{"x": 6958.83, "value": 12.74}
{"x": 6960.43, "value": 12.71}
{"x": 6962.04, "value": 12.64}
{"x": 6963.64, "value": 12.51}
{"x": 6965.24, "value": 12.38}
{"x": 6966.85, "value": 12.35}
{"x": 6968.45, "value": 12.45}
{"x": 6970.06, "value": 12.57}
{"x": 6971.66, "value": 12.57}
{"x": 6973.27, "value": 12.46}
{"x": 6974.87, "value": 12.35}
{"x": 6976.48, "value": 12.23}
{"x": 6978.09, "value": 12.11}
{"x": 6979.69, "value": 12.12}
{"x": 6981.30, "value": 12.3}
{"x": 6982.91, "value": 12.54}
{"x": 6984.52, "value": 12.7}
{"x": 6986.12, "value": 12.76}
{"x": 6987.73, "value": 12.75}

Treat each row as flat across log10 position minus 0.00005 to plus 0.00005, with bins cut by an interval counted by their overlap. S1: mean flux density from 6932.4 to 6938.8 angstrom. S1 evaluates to 12.8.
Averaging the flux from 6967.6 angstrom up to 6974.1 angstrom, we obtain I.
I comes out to 12.5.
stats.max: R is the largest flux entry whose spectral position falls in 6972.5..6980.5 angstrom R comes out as 12.46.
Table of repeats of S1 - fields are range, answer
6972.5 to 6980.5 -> 12.3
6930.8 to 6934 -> 12.5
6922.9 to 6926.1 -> 13.2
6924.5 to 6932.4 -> 12.7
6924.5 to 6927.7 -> 12.9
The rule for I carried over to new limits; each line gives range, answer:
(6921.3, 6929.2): 13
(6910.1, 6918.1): 12.5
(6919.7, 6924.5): 13.2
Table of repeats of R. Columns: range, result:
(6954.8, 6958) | 12.78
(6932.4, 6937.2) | 12.95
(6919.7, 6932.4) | 13.3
